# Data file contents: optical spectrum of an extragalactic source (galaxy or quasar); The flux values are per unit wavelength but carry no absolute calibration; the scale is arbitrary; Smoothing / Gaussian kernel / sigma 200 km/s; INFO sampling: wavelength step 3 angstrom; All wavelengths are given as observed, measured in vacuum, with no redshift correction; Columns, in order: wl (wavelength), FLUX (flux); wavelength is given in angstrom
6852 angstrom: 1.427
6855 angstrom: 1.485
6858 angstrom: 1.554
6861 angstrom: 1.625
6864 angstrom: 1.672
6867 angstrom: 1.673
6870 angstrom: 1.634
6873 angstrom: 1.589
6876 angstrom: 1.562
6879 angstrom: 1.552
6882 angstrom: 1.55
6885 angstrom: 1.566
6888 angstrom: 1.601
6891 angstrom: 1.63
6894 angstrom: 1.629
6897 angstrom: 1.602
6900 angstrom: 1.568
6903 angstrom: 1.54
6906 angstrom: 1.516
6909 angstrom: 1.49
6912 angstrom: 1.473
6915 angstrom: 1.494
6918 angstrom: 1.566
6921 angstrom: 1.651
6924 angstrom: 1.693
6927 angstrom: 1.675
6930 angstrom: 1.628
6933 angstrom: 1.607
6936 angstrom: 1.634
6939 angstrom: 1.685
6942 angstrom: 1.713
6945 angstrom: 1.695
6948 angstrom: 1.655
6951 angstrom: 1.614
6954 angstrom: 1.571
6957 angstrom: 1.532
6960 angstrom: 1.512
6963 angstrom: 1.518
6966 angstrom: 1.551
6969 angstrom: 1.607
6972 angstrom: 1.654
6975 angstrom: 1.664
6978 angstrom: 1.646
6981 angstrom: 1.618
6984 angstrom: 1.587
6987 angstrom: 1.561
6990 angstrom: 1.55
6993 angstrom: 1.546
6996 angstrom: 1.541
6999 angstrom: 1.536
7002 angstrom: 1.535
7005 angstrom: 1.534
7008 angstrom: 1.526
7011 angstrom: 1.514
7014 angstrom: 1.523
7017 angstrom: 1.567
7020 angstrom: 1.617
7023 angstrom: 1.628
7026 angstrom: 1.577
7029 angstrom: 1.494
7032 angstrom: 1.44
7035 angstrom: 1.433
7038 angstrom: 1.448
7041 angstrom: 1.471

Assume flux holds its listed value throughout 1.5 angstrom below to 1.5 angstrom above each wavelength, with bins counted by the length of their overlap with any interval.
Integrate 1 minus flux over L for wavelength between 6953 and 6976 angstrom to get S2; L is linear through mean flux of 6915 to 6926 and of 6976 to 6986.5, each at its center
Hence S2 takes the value 0.6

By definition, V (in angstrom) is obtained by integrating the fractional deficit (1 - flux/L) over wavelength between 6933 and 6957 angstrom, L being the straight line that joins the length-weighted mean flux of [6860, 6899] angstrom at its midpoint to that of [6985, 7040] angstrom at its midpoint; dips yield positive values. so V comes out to -1.1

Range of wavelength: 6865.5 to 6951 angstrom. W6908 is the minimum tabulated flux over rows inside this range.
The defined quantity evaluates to 1.473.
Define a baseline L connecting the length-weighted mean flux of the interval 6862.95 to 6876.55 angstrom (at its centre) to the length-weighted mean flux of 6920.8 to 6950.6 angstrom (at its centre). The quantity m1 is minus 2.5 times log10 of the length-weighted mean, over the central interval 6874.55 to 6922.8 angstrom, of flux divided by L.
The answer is 0.05 mag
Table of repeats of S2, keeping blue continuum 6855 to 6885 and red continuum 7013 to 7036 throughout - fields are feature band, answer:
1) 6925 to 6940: -0.7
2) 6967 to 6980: -0.7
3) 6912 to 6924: 0.0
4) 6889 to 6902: -0.2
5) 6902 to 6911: 0.4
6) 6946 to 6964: -0.1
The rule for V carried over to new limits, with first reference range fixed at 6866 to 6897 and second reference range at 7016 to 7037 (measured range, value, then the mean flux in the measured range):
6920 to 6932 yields -0.62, 1.66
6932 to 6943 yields -0.61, 1.66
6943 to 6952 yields -0.53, 1.66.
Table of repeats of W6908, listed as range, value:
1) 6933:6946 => 1.607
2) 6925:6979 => 1.512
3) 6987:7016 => 1.514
